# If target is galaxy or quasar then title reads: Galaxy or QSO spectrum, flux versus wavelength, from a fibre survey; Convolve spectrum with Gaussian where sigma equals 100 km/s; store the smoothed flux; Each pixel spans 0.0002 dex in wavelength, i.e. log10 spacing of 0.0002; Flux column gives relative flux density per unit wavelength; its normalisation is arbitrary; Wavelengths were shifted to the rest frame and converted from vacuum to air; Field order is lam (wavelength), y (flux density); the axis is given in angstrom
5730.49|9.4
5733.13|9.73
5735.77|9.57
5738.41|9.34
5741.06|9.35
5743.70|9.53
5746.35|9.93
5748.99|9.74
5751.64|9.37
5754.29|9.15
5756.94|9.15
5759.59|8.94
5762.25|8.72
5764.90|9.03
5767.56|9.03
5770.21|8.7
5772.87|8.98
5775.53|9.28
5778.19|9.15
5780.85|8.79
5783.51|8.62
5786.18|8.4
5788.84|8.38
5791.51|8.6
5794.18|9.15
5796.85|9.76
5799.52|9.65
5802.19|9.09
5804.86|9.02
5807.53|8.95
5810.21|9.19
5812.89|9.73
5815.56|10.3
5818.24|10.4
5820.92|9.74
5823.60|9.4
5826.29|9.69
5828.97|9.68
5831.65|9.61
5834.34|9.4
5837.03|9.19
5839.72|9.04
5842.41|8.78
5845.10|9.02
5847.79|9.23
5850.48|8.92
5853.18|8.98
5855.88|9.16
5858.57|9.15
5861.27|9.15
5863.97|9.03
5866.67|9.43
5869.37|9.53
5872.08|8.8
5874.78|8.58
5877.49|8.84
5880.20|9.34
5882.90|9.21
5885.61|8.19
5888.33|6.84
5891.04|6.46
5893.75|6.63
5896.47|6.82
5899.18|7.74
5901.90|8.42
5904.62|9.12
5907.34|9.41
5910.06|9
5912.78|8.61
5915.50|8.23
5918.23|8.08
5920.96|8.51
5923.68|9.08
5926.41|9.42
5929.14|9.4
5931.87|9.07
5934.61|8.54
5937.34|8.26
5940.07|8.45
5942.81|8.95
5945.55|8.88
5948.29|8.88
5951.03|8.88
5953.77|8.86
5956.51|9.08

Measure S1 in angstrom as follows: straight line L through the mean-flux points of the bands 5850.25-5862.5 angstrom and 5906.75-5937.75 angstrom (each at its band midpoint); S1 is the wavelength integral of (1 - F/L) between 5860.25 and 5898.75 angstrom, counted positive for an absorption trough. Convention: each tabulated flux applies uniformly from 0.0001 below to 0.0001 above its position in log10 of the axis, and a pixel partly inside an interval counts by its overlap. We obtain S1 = 2.9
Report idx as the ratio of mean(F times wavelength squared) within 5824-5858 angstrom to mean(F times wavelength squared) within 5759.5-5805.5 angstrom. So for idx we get 1.1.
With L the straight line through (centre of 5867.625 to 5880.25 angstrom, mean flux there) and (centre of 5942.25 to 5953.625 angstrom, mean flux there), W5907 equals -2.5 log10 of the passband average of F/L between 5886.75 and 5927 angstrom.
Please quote 0.10 mag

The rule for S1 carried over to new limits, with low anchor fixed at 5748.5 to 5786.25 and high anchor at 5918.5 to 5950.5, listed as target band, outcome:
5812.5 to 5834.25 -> -2.1 angstrom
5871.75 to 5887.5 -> 0.2 angstrom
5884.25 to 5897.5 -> 2.8 angstrom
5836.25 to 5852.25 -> -0.2 angstrom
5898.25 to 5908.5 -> 0.2 angstrom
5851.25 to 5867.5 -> -0.4 angstrom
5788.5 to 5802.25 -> -0.3 angstrom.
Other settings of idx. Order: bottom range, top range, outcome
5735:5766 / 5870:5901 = 0.90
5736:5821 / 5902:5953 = 1.01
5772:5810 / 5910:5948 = 1.02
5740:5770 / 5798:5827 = 1.05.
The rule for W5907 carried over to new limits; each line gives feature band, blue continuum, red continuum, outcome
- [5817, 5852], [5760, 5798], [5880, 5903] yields -0.14 mag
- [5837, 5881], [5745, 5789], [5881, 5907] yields -0.11 mag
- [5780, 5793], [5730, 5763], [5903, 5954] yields 0.09 mag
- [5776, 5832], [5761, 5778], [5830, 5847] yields -0.03 mag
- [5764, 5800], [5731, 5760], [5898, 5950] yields 0.04 mag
